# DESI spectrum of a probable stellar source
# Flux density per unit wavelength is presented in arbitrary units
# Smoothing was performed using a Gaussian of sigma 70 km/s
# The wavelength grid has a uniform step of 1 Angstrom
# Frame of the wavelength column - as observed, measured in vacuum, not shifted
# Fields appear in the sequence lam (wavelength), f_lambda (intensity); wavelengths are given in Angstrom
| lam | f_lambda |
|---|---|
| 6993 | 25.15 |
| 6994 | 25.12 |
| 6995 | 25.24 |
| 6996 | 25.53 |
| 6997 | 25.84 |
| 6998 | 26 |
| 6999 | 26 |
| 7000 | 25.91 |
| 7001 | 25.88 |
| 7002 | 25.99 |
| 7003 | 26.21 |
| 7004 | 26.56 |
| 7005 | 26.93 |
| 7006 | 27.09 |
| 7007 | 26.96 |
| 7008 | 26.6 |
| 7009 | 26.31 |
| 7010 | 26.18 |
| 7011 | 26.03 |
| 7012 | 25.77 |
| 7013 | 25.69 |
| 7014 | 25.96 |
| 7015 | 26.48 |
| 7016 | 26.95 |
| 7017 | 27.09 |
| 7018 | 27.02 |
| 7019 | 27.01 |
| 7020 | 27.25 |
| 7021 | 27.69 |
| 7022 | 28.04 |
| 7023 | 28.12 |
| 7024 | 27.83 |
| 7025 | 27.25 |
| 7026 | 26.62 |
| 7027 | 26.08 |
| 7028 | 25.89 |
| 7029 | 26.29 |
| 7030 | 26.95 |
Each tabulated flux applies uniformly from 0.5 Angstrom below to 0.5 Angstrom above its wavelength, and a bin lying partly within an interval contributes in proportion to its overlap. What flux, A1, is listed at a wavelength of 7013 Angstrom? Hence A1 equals 25.69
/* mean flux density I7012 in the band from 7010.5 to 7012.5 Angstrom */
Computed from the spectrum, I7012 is 25.9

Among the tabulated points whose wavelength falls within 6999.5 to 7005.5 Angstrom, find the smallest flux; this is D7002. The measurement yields 25.88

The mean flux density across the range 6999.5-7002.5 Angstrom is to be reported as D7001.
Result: 25.9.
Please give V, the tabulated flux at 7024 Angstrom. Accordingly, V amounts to 27.83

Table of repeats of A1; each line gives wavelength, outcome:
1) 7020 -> 27.25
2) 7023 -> 28.12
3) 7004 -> 26.56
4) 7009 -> 26.31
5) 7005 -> 26.93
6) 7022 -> 28.04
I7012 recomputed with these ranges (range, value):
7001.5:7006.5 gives 26.6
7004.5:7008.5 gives 26.9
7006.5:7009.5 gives 26.6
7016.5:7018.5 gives 27.1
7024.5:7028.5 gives 26.5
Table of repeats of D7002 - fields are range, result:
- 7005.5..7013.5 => 25.69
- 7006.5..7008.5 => 26.6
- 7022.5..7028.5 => 25.89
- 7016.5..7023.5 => 27.01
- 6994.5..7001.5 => 25.24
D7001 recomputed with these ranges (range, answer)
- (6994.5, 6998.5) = 25.7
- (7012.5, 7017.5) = 26.4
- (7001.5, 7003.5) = 26.1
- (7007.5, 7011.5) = 26.3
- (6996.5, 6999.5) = 25.9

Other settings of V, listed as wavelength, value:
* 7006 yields 27.09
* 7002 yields 25.99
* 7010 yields 26.18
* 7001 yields 25.88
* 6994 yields 25.12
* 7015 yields 26.48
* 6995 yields 25.24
